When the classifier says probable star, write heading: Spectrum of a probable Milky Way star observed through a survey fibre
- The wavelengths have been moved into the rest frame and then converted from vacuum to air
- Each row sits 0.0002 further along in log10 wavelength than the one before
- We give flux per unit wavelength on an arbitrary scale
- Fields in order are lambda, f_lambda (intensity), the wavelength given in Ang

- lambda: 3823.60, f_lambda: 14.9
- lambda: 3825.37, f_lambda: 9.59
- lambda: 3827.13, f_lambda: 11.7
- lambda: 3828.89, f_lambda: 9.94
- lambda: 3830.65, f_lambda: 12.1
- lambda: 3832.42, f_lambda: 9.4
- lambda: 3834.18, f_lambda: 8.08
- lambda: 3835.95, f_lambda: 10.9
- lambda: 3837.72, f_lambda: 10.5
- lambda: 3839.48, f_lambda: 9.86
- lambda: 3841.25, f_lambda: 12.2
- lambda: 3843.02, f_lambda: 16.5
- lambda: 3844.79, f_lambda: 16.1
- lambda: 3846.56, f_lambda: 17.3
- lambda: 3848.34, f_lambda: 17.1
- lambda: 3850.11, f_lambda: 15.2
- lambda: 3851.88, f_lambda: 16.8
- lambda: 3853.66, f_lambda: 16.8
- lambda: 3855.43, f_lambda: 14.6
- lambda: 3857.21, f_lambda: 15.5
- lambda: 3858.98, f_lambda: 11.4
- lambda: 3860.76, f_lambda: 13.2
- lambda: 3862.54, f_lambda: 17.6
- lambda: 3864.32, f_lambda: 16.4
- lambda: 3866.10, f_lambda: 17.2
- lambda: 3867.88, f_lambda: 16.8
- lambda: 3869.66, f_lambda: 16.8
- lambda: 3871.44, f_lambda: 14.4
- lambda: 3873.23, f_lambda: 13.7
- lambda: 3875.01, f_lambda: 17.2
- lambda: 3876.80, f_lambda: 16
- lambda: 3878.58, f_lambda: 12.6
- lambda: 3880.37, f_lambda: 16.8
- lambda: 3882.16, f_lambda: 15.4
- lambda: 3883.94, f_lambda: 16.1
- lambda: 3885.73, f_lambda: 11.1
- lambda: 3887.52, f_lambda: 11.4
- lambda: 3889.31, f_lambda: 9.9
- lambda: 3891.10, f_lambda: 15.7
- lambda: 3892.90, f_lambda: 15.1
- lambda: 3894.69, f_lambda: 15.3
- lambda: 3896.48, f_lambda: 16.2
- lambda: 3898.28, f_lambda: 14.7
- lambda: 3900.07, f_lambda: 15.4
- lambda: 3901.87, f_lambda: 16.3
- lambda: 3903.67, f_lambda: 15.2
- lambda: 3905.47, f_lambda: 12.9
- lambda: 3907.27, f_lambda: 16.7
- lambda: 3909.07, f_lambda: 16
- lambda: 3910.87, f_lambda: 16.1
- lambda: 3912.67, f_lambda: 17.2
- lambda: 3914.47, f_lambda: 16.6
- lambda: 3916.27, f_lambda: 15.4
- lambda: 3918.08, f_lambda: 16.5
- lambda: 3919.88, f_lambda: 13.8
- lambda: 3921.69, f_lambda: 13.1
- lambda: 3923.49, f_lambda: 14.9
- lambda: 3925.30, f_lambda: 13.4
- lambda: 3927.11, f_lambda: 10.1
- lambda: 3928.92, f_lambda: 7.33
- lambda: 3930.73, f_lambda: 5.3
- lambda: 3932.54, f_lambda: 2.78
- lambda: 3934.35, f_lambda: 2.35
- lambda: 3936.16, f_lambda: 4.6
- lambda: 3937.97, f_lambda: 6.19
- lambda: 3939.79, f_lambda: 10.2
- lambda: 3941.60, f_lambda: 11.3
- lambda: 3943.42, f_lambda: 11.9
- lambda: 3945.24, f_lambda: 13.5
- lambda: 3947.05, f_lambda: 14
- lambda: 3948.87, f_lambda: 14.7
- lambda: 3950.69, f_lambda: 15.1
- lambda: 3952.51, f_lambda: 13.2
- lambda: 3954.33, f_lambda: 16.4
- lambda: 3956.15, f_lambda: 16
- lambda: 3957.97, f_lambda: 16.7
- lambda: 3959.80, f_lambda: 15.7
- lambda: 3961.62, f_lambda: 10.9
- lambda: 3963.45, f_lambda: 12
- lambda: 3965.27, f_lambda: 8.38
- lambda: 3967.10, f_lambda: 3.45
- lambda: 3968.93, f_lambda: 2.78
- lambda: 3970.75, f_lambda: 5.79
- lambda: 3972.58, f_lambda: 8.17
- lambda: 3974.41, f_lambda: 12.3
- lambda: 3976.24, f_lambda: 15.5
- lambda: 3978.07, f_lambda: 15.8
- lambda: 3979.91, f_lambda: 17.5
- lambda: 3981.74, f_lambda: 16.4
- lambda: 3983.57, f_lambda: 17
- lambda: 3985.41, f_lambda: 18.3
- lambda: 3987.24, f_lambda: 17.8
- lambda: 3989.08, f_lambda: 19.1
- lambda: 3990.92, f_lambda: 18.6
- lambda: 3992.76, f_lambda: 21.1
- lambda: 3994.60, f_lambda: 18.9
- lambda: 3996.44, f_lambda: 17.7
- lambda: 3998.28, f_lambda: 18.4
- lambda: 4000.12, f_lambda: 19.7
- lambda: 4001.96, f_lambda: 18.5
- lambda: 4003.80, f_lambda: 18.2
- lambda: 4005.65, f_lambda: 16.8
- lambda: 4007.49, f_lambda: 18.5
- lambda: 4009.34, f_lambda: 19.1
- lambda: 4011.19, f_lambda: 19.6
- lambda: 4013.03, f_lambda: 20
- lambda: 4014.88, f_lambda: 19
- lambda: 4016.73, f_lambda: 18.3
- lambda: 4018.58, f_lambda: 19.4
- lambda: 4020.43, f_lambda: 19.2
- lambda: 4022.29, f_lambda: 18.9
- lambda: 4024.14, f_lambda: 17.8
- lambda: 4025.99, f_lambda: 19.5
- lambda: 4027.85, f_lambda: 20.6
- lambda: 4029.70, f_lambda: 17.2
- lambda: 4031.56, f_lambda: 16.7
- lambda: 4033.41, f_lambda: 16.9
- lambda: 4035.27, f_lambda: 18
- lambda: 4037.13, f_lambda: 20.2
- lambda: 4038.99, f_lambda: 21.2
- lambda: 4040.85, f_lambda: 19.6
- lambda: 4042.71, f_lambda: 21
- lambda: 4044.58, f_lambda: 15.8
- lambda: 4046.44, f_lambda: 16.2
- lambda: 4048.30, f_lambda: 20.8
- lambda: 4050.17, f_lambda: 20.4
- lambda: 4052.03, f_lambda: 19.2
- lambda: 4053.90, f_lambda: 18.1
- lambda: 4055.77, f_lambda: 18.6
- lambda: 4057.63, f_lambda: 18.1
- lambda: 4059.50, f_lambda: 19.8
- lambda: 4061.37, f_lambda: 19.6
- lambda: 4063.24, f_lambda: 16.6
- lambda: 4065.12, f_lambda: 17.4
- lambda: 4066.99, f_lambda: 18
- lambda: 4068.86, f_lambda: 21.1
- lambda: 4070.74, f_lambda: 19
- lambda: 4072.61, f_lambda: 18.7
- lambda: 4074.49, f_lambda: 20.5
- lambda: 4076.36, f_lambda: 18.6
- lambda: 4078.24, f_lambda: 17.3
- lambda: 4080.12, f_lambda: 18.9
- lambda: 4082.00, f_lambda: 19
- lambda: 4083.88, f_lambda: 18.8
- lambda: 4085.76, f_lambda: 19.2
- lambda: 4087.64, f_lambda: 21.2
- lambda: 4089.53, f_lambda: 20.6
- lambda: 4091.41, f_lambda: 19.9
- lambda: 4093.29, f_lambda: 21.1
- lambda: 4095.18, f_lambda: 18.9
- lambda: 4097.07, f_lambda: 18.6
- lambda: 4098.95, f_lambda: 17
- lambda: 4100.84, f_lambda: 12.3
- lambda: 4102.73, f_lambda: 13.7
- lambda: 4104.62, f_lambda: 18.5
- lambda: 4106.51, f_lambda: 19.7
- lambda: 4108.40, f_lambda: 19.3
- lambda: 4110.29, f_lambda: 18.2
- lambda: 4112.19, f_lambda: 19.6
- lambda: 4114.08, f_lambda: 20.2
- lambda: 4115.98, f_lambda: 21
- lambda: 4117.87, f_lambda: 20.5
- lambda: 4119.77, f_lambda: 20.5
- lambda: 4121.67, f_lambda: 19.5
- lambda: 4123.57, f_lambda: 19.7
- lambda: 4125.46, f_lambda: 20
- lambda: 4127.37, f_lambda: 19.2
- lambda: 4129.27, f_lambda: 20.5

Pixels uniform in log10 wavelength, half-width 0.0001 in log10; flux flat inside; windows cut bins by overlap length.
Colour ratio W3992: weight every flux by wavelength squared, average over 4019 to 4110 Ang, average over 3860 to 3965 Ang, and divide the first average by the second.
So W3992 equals 1.49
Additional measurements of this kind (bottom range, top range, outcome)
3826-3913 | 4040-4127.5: 1.46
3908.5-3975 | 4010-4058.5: 1.73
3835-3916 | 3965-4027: 1.17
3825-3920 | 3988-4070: 1.40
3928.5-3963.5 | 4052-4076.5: 1.80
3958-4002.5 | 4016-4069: 1.32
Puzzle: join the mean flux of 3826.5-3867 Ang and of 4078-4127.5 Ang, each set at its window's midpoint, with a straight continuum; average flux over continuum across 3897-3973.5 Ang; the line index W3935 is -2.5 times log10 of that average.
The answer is 0.28 mag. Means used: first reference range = 13.8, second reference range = 19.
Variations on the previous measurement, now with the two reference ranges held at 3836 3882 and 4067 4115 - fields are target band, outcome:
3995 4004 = -0.08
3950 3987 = 0.28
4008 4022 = -0.10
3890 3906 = 0.04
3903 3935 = 0.26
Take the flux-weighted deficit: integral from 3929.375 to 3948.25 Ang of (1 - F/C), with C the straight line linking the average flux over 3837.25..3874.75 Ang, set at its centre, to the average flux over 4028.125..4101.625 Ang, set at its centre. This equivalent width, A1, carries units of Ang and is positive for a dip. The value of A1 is 9.5 Ang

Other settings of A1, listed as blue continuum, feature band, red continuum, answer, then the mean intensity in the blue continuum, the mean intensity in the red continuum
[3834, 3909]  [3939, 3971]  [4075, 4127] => 8.54 Ang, 14.7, 19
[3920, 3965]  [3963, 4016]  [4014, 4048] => -0.92 Ang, 11.3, 18.7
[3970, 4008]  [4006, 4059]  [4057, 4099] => -2.91 Ang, 16.7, 19.1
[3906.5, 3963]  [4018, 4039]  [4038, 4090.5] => -1.77 Ang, 12.5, 19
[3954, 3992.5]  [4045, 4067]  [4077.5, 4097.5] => -0.85 Ang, 13.6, 19.4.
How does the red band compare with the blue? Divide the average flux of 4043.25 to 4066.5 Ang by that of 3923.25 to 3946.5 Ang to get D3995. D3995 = 2.1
